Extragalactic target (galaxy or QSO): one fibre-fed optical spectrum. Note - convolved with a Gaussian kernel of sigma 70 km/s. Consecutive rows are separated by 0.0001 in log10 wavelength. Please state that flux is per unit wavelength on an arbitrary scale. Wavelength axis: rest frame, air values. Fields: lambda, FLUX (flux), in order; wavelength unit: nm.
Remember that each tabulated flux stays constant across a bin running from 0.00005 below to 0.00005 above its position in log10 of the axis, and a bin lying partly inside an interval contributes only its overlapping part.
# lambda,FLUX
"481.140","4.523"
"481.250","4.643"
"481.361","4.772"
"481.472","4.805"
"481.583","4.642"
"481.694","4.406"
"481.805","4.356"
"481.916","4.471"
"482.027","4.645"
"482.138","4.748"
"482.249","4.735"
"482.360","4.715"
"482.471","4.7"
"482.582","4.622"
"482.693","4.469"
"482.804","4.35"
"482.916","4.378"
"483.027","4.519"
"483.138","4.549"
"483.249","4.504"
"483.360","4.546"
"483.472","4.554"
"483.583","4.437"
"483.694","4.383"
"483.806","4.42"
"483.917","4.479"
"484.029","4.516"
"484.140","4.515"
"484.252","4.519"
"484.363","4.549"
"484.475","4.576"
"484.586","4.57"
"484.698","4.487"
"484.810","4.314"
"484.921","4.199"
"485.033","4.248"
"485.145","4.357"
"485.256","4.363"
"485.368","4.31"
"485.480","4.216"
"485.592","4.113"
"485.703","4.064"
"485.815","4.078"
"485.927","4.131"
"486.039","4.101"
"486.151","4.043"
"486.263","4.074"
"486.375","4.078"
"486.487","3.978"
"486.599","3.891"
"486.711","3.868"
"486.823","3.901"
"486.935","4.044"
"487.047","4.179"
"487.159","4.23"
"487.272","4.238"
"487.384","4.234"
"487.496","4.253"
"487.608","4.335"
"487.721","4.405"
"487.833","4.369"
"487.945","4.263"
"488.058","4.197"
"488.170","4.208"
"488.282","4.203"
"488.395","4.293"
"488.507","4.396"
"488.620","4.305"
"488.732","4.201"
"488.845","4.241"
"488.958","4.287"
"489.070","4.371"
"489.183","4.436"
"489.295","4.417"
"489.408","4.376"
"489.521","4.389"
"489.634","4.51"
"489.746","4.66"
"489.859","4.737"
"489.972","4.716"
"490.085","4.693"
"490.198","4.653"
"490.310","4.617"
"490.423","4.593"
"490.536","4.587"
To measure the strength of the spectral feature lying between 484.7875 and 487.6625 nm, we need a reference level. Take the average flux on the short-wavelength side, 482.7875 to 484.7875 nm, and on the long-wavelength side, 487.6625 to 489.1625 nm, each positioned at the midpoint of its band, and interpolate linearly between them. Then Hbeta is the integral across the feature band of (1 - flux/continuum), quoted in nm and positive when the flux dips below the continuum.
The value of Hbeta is 0.16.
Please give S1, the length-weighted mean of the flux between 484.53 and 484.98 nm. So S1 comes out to 4.39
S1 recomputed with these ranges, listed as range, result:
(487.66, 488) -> 4.35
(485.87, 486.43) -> 4.08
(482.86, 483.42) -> 4.5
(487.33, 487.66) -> 4.28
